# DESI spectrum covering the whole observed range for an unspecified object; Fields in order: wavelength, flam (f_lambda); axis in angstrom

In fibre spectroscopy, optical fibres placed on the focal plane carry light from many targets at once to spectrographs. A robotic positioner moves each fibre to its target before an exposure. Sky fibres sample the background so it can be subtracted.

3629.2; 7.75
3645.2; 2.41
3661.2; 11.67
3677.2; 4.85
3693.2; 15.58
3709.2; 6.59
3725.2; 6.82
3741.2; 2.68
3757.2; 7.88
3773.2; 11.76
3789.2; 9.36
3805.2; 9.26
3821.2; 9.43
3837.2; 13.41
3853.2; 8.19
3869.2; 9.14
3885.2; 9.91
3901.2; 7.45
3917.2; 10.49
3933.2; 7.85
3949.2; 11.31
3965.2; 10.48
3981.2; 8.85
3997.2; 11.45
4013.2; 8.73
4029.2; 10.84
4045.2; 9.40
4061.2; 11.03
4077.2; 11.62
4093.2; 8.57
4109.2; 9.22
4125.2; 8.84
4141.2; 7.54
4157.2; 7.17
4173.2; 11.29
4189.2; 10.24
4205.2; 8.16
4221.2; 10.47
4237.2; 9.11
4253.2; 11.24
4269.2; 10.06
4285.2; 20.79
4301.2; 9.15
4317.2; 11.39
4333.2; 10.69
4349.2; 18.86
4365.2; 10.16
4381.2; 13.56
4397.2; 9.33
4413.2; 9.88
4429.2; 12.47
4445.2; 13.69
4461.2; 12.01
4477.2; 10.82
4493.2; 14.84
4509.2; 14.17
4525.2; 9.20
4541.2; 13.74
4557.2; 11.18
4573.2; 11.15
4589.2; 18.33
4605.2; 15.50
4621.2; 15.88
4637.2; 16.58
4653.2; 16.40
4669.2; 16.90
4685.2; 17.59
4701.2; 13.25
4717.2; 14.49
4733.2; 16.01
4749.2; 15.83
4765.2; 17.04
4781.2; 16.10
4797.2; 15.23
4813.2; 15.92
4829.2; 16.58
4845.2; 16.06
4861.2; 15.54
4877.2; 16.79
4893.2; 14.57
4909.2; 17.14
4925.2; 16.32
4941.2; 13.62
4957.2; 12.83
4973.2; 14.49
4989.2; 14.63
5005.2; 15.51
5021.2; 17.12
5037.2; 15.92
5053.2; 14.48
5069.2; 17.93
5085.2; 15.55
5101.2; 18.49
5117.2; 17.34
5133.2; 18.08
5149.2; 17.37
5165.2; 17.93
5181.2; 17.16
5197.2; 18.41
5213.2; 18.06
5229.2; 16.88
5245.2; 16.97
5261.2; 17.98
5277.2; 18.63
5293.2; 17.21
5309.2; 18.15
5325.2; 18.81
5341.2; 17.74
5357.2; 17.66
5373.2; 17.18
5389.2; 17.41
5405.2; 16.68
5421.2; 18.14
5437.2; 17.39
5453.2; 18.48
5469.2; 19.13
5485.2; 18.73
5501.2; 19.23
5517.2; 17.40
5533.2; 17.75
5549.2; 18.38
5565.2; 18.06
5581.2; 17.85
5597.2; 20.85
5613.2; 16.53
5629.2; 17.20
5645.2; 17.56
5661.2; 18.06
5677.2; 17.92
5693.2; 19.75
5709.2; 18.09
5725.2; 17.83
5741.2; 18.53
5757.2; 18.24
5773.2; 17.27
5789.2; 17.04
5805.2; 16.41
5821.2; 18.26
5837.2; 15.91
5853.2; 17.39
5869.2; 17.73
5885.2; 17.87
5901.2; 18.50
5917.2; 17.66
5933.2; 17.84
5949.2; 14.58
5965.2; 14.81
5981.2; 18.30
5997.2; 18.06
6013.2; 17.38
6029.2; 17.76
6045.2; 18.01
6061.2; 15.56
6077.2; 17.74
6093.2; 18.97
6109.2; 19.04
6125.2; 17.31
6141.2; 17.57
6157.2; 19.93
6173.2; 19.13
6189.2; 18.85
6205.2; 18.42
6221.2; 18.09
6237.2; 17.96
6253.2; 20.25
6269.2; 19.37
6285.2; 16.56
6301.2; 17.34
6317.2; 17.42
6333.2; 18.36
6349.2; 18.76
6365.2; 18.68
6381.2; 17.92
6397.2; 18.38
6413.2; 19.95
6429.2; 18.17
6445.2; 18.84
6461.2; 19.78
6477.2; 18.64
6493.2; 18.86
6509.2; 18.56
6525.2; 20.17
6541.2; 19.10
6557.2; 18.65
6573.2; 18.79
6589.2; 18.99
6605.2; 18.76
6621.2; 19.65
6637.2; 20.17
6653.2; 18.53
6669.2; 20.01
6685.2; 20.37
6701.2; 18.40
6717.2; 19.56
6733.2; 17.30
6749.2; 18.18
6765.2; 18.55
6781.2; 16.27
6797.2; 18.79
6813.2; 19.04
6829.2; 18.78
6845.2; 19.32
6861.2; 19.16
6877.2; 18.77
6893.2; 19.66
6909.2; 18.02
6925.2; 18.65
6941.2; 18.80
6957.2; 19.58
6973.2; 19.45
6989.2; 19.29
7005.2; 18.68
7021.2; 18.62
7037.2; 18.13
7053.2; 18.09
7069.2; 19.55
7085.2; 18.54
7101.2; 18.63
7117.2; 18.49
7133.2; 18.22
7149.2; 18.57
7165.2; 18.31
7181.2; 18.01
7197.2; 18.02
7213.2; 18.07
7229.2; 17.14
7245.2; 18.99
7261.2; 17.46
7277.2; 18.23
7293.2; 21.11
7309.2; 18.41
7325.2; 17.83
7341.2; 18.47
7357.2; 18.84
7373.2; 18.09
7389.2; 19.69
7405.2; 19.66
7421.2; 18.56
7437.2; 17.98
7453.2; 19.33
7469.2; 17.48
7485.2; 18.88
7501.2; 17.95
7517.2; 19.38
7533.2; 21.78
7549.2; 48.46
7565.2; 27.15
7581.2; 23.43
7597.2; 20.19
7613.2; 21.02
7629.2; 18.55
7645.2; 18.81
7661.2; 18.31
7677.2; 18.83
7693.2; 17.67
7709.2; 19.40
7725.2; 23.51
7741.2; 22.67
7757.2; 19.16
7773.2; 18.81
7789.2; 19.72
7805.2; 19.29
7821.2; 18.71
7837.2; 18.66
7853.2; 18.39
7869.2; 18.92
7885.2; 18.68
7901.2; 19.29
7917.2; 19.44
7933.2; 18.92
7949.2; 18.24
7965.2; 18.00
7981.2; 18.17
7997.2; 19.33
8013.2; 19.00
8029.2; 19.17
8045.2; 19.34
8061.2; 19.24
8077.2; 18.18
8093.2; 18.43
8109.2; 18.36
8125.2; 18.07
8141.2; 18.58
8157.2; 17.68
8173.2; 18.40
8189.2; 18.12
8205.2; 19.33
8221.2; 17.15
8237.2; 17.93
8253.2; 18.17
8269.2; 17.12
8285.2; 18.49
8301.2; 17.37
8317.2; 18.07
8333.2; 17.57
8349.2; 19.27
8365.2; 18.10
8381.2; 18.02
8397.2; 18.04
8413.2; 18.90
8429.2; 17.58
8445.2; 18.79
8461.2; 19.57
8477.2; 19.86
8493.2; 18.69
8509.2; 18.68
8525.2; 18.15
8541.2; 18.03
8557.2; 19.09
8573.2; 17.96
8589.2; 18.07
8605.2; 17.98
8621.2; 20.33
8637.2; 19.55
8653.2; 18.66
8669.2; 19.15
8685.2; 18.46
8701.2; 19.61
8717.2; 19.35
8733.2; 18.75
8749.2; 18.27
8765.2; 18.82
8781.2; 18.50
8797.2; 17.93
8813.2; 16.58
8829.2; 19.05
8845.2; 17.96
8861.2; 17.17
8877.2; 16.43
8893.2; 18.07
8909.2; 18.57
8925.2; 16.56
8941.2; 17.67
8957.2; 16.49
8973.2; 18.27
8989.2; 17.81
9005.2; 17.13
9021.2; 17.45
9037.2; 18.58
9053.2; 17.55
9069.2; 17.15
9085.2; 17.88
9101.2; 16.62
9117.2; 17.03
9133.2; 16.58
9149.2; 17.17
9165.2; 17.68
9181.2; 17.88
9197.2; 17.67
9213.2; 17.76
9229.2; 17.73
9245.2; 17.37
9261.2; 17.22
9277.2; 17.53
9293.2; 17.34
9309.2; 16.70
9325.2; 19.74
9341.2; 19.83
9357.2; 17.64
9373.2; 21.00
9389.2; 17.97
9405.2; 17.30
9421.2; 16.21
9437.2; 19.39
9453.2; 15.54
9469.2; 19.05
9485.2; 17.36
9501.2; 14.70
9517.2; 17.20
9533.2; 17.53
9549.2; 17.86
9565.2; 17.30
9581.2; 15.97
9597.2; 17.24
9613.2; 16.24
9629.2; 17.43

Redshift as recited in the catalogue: 0.150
